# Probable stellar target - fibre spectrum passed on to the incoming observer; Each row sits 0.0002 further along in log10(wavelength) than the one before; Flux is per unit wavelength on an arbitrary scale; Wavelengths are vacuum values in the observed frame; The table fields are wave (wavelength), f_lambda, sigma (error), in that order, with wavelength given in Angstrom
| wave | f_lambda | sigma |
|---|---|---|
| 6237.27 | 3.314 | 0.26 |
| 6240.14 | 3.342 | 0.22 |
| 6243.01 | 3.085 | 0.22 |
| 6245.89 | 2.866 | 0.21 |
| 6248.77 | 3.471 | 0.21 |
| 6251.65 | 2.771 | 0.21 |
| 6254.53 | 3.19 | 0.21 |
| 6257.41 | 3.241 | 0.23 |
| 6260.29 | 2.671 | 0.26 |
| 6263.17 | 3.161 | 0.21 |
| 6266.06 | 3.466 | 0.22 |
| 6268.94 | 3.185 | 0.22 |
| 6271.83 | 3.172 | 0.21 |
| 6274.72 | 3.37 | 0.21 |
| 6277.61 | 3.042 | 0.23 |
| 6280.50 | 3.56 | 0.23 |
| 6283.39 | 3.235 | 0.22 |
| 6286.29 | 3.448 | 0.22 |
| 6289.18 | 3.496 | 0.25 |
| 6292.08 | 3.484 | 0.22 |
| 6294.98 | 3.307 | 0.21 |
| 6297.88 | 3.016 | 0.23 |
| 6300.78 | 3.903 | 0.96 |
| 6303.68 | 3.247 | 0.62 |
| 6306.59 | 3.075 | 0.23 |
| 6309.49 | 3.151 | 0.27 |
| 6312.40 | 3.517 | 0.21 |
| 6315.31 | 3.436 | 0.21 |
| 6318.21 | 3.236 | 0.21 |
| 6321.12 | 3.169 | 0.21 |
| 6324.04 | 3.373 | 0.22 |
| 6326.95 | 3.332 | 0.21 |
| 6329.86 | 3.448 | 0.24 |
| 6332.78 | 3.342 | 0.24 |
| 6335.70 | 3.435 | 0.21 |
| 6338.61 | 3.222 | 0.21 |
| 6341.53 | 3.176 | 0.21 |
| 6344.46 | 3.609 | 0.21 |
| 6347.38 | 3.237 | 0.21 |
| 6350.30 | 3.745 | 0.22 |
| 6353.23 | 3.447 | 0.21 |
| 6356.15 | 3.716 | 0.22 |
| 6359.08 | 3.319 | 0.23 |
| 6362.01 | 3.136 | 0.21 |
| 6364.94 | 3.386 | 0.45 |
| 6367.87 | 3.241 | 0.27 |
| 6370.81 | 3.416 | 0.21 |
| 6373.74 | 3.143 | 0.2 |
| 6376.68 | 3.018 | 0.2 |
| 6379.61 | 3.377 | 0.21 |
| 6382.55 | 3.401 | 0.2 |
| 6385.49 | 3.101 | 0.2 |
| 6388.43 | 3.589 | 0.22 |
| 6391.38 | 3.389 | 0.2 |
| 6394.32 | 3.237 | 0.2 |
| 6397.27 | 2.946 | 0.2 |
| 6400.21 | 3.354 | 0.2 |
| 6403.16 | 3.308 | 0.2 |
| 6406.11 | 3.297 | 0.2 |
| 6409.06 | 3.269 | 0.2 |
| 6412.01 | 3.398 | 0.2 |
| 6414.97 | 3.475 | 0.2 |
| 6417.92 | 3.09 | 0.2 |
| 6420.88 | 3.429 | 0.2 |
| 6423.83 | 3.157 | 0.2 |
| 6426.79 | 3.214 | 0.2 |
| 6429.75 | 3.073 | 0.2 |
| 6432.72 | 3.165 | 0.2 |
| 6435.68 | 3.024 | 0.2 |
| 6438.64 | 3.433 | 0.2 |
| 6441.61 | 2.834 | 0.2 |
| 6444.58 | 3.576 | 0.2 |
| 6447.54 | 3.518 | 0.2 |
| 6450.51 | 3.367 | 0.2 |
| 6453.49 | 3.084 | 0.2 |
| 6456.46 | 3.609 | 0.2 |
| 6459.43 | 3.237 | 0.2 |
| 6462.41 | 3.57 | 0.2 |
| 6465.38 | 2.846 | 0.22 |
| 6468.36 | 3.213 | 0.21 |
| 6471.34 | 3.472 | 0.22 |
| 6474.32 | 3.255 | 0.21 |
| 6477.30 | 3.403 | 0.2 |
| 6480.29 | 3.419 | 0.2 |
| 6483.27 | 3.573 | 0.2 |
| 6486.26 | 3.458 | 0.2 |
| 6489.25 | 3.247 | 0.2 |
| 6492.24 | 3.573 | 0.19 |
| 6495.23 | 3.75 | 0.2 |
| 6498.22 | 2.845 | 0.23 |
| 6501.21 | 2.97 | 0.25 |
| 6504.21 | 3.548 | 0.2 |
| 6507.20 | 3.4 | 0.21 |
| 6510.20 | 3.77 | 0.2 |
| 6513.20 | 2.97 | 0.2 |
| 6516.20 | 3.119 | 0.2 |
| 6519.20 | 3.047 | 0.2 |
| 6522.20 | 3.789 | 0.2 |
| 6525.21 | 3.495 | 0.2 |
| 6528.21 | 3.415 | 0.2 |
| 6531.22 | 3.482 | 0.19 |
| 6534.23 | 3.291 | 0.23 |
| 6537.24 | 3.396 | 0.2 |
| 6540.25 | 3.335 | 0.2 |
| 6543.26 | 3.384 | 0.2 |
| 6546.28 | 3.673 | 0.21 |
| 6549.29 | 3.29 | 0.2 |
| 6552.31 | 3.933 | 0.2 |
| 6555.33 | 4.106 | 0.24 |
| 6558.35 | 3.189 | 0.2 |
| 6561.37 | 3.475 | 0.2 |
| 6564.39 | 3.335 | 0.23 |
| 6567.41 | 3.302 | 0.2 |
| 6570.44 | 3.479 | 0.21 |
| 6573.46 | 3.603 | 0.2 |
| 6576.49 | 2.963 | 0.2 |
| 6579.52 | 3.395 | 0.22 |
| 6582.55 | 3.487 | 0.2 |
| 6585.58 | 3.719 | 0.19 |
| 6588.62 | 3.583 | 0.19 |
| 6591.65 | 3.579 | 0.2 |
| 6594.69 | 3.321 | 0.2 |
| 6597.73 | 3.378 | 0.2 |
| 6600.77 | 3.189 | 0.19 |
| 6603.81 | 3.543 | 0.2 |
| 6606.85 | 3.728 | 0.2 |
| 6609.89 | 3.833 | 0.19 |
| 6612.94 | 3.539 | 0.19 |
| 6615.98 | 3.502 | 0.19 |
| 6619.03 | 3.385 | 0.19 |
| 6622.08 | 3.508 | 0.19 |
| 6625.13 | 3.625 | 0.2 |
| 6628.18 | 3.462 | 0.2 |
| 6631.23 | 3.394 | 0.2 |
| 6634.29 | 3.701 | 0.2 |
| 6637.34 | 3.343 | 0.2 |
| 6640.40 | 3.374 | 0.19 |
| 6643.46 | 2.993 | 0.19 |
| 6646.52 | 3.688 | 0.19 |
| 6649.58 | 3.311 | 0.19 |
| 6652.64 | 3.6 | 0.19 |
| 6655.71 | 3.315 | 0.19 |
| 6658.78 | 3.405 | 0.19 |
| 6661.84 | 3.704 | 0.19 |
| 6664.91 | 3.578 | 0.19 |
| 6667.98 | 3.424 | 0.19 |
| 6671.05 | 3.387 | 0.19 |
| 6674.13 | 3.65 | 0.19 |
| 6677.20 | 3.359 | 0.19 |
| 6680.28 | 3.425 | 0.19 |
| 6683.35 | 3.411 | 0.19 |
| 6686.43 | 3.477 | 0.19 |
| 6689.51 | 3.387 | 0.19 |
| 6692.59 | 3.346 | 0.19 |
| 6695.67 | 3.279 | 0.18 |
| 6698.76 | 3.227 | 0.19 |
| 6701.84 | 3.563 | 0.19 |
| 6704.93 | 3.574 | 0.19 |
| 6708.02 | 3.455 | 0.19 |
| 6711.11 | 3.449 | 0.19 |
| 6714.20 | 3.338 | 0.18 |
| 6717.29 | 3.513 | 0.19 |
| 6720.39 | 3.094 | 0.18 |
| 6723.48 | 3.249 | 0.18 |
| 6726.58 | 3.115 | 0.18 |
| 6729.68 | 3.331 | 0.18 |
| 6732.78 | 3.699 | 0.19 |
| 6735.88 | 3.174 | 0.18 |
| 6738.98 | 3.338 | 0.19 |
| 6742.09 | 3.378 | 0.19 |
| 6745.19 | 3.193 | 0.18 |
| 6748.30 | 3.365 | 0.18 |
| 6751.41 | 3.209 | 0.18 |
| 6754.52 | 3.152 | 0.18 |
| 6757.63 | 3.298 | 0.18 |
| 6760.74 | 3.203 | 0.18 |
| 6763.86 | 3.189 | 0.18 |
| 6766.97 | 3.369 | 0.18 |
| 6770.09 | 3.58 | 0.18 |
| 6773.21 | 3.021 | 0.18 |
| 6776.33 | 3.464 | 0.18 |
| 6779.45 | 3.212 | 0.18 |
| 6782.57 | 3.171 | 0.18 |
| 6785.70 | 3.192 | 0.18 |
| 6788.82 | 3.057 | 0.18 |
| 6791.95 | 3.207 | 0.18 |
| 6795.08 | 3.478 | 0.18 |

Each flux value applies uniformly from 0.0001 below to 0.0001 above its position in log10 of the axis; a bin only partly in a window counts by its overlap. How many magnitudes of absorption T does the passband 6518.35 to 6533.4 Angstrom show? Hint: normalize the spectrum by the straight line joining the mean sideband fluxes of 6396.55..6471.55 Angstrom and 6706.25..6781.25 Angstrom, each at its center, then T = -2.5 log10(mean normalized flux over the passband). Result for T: -0.06 mag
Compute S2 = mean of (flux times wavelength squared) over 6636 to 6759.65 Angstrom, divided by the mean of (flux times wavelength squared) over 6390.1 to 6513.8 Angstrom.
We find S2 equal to 1.1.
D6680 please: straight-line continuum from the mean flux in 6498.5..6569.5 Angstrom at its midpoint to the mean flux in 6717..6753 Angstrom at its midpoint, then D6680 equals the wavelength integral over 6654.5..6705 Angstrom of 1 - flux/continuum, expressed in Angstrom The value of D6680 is -1.7 Angstrom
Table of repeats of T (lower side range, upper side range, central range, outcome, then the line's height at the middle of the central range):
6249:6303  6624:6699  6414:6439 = 0.04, 3.33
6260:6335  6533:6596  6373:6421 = 0.03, 3.37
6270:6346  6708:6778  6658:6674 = -0.06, 3.31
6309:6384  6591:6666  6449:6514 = 0.02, 3.41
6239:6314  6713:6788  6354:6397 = -0.02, 3.26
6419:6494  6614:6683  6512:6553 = -0.01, 3.37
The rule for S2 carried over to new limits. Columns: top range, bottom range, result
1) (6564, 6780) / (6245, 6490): 1.13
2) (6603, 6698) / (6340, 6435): 1.14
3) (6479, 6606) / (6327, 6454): 1.09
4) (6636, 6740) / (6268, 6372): 1.14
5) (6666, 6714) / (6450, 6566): 1.07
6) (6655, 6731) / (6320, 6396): 1.13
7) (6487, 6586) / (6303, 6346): 1.10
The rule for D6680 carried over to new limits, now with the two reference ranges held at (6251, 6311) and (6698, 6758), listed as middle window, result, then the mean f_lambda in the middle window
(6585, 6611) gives -1.7 Angstrom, 3.53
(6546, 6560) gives -1.4 Angstrom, 3.63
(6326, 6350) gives -0.8 Angstrom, 3.37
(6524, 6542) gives -0.5 Angstrom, 3.4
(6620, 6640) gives -1.1 Angstrom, 3.5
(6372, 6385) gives 0.2 Angstrom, 3.23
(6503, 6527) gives -0.7 Angstrom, 3.39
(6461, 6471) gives 0.2 Angstrom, 3.24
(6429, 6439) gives 0.4 Angstrom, 3.15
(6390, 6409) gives 0.1 Angstrom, 3.26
